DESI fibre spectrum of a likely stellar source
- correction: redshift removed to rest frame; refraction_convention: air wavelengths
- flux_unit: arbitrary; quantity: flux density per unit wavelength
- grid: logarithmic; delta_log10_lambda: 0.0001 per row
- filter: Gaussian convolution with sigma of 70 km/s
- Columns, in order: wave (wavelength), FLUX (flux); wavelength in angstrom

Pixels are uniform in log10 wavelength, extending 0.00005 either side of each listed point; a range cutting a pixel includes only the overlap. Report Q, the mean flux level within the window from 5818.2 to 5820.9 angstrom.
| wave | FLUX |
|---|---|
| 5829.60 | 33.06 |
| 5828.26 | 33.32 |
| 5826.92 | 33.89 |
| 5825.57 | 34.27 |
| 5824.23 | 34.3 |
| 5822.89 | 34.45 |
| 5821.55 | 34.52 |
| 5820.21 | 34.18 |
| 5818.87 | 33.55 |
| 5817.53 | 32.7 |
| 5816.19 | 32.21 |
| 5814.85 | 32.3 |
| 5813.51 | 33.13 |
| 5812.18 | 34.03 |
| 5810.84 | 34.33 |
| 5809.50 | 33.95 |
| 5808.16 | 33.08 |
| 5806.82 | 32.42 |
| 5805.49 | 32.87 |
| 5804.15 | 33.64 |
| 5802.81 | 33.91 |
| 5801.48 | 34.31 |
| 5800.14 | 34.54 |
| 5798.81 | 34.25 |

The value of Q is 33.9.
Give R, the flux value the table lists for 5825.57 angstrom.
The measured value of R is 34.27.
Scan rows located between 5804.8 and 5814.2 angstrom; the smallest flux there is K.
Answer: 32.42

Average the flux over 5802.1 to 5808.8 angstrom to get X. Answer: 33.2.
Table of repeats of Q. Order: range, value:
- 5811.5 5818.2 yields 32.9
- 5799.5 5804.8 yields 34.1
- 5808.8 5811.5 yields 34.1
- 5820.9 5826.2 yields 34.4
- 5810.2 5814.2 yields 33.9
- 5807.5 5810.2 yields 33.5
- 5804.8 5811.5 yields 33.3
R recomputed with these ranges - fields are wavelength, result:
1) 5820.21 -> 34.18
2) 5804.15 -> 33.64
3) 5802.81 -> 33.91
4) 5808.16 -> 33.08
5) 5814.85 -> 32.3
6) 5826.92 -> 33.89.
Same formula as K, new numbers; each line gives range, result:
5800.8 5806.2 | 32.87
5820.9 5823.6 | 34.45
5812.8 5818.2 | 32.21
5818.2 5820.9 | 33.55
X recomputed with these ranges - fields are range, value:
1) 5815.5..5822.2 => 33.4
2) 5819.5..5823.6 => 34.4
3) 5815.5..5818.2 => 32.4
